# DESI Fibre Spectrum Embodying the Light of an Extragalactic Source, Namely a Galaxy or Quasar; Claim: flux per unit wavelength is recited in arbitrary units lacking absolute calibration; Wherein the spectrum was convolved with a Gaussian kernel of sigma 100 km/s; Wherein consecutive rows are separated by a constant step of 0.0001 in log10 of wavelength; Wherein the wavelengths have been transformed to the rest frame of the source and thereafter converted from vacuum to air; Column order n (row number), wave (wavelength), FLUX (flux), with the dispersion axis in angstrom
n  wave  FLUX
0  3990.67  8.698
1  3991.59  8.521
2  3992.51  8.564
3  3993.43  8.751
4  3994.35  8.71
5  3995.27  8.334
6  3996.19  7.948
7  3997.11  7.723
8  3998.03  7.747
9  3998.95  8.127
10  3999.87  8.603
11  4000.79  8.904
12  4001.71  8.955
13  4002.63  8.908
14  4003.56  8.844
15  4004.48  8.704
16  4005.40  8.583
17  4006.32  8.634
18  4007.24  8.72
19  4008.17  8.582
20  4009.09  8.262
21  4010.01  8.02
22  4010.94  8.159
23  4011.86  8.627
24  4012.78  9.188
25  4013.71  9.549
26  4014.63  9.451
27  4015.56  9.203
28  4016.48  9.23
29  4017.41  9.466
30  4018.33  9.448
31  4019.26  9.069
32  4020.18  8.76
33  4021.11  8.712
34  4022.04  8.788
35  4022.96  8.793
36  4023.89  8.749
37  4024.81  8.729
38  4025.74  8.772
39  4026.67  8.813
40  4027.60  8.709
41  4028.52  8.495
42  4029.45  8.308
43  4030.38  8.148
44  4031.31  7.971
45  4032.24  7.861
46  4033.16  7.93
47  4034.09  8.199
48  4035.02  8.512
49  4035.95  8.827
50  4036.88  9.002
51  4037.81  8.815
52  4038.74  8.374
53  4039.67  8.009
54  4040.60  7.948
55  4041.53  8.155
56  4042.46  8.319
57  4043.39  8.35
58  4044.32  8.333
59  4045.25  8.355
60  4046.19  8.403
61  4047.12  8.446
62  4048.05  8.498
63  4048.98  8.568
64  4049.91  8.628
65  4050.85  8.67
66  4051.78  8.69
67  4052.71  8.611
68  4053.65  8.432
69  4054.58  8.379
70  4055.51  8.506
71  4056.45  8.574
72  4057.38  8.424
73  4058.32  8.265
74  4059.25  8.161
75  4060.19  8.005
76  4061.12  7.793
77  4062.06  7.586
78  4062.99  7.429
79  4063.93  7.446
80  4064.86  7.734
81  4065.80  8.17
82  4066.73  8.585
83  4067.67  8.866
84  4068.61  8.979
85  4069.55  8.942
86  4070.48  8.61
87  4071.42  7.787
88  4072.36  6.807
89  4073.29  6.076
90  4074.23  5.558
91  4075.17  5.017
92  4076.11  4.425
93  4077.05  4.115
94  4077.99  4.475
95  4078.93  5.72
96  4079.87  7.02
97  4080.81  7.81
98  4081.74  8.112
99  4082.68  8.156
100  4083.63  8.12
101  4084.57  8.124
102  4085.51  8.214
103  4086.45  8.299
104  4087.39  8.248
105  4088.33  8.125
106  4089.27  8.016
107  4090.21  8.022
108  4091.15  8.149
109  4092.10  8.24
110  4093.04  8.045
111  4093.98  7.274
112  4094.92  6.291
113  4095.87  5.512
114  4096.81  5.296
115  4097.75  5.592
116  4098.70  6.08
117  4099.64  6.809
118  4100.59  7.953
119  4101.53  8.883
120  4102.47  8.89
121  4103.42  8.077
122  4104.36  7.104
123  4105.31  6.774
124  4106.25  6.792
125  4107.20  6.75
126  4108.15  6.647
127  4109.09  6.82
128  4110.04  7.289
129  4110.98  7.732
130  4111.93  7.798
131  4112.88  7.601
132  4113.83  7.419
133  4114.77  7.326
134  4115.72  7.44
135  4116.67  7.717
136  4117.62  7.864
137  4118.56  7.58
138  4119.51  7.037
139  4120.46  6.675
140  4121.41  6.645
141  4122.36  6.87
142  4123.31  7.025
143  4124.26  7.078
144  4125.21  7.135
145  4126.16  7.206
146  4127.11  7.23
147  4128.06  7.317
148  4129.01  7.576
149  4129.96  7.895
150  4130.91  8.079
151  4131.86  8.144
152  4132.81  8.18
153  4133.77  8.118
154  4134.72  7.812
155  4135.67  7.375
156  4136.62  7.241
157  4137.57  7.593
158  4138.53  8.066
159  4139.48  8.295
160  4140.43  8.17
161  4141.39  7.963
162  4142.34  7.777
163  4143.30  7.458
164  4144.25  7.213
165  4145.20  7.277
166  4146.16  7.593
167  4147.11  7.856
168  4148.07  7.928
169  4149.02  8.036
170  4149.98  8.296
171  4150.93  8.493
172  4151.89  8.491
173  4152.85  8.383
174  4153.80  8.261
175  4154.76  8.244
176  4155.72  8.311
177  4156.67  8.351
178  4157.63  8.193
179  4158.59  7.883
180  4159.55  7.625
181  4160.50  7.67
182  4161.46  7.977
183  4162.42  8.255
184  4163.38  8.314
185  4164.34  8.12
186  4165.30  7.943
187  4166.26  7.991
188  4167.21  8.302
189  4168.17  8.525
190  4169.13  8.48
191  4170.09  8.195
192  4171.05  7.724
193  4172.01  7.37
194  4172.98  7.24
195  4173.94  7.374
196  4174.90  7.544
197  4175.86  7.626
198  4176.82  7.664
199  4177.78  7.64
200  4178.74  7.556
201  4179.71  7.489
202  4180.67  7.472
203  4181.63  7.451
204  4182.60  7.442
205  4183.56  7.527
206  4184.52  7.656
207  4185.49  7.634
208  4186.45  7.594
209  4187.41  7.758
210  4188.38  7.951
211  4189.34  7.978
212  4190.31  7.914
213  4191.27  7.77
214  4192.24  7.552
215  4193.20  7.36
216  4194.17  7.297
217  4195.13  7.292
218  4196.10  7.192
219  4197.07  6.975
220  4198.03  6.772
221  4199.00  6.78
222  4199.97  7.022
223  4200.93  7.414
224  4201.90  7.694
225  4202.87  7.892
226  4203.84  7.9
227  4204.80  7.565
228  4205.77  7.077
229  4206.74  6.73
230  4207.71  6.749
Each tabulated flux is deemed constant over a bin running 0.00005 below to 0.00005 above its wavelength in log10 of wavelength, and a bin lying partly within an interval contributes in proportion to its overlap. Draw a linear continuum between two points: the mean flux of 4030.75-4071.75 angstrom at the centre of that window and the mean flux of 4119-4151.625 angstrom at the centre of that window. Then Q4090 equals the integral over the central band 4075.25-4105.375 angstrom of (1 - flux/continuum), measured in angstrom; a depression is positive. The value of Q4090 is 3.1 angstrom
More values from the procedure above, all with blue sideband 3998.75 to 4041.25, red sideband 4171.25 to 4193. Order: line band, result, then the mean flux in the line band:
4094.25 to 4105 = 1.6 angstrom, 6.96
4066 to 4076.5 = 1.3 angstrom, 7.29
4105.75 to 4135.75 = 2.3 angstrom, 7.38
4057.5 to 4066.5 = 0.5 angstrom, 7.89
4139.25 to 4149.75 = 0.1 angstrom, 7.78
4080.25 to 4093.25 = 0.2 angstrom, 8.12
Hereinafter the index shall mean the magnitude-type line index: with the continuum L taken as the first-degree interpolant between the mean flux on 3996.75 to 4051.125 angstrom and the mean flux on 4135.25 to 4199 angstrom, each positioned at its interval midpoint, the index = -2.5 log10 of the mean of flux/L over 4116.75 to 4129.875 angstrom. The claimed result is 0.12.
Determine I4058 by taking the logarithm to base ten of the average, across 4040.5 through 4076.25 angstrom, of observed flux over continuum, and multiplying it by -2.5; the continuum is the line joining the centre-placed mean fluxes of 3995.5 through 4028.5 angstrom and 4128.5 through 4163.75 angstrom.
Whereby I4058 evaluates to 0.06 mag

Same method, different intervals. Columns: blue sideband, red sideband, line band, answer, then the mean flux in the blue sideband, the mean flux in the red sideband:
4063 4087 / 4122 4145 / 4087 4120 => 0.01 mag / 7.25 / 7.62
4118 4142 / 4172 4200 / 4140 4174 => -0.07 mag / 7.54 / 7.47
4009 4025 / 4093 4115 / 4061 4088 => 0.06 mag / 8.92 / 7.1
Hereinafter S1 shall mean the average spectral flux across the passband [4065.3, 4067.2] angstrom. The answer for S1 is 8.37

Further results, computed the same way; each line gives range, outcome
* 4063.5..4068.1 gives 8.17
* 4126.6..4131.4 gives 7.63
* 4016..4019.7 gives 9.3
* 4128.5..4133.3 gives 7.97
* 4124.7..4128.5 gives 7.22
